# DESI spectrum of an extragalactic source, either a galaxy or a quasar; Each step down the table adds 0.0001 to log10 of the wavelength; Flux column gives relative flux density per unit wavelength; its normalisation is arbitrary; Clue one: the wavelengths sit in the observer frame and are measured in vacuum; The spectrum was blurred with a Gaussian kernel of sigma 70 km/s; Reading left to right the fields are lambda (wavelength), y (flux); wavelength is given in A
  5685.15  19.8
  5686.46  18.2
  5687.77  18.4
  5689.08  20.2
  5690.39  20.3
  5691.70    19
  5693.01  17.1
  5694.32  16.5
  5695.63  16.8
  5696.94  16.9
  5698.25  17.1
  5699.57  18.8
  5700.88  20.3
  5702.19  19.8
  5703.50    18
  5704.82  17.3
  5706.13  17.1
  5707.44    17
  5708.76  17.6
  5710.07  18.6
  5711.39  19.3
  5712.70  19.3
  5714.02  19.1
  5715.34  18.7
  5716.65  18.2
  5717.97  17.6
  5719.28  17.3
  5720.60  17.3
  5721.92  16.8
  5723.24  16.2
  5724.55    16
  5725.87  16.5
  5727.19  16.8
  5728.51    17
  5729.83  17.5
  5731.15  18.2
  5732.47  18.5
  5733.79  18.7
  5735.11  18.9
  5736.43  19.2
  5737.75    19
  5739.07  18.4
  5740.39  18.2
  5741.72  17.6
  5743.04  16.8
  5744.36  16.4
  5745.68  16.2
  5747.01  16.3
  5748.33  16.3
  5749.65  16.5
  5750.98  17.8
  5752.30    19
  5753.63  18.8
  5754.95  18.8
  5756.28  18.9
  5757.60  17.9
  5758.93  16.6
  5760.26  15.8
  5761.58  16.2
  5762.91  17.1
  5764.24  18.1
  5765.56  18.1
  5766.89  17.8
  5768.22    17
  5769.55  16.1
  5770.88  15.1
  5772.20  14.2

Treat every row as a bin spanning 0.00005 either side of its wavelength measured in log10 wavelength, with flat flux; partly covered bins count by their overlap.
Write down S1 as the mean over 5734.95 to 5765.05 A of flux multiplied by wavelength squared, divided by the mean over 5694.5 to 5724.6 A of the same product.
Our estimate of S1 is 1.0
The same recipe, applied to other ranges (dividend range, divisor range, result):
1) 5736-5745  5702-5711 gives 1.02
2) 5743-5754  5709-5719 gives 0.93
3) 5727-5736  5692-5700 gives 1.06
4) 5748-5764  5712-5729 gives 1.02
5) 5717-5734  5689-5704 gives 0.95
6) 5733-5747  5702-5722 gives 1.00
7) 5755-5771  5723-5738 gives 0.98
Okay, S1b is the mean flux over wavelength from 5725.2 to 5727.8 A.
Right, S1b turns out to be 16.6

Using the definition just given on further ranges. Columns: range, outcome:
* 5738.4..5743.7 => 17.7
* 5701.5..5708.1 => 17.9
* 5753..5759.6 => 18.2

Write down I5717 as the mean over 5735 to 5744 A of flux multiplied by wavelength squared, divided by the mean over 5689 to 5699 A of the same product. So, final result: 1.0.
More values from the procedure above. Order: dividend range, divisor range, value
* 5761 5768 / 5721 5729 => 1.07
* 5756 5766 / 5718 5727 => 1.04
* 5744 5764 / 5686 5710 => 0.97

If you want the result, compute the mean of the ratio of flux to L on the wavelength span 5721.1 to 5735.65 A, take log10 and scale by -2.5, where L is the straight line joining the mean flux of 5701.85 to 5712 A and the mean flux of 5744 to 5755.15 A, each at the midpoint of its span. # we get 0.02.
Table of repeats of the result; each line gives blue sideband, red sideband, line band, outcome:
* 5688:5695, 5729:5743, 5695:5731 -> 0.044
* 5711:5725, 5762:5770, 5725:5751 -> 0.006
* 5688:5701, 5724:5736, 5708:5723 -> -0.014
